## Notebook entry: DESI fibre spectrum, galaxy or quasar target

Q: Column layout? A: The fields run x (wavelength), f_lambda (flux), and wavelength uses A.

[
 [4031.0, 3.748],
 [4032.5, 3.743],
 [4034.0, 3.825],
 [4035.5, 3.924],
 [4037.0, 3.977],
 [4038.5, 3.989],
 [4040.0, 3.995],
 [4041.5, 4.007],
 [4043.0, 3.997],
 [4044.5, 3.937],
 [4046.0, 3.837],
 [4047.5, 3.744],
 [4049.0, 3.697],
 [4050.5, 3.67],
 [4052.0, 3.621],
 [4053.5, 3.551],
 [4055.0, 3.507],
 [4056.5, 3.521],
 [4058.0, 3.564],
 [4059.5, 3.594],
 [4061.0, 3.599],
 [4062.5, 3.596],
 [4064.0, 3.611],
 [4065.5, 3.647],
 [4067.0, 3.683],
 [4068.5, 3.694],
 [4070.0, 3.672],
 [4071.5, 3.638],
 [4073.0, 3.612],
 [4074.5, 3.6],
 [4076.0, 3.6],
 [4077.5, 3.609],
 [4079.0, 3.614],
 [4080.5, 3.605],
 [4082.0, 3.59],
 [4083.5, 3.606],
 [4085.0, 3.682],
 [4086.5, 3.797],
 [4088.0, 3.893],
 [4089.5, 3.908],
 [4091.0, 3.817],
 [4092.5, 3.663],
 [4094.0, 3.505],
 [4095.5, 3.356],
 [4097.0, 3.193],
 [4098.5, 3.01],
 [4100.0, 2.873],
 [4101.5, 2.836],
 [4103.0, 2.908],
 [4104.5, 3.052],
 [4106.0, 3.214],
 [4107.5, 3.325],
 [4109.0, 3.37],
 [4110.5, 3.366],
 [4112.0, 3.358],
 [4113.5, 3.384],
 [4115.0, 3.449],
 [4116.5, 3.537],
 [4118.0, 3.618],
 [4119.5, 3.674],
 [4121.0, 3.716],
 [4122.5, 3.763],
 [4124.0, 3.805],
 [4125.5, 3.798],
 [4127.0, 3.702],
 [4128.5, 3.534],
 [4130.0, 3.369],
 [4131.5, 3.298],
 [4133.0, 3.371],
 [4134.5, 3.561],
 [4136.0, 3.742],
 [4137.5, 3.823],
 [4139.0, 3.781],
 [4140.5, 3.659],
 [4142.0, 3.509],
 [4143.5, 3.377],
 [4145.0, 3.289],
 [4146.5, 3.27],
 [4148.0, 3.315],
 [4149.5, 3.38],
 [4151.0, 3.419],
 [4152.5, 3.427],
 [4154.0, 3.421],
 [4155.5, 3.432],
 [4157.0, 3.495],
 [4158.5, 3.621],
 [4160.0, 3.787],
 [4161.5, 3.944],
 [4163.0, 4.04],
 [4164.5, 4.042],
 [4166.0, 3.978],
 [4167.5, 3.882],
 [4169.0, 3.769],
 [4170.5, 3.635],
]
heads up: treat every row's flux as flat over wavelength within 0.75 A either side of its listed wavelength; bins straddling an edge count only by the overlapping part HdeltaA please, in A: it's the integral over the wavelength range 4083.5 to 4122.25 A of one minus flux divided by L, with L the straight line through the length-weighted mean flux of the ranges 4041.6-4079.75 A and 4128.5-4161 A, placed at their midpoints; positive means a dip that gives 1.6 A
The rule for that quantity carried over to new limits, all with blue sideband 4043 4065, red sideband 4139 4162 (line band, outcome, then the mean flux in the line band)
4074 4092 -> -0.43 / 3.69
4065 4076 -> -0.05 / 3.65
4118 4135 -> -0.31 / 3.6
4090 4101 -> 0.74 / 3.35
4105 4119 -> 0.62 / 3.4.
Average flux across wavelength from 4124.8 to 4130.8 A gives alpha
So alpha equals 3.6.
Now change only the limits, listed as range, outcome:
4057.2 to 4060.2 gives 3.58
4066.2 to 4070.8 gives 3.68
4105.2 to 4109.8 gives 3.3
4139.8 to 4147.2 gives 3.42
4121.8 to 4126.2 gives 3.79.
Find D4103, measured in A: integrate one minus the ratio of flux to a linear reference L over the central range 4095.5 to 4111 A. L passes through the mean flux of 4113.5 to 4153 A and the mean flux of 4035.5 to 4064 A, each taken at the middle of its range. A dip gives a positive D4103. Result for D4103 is 2.1 A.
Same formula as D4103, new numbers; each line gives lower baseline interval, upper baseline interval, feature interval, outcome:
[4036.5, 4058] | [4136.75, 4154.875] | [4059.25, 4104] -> 1.7 A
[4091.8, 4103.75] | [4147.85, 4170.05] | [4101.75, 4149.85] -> -1.1 A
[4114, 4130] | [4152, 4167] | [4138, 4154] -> 1.1 A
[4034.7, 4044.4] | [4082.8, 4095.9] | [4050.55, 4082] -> 1.8 A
